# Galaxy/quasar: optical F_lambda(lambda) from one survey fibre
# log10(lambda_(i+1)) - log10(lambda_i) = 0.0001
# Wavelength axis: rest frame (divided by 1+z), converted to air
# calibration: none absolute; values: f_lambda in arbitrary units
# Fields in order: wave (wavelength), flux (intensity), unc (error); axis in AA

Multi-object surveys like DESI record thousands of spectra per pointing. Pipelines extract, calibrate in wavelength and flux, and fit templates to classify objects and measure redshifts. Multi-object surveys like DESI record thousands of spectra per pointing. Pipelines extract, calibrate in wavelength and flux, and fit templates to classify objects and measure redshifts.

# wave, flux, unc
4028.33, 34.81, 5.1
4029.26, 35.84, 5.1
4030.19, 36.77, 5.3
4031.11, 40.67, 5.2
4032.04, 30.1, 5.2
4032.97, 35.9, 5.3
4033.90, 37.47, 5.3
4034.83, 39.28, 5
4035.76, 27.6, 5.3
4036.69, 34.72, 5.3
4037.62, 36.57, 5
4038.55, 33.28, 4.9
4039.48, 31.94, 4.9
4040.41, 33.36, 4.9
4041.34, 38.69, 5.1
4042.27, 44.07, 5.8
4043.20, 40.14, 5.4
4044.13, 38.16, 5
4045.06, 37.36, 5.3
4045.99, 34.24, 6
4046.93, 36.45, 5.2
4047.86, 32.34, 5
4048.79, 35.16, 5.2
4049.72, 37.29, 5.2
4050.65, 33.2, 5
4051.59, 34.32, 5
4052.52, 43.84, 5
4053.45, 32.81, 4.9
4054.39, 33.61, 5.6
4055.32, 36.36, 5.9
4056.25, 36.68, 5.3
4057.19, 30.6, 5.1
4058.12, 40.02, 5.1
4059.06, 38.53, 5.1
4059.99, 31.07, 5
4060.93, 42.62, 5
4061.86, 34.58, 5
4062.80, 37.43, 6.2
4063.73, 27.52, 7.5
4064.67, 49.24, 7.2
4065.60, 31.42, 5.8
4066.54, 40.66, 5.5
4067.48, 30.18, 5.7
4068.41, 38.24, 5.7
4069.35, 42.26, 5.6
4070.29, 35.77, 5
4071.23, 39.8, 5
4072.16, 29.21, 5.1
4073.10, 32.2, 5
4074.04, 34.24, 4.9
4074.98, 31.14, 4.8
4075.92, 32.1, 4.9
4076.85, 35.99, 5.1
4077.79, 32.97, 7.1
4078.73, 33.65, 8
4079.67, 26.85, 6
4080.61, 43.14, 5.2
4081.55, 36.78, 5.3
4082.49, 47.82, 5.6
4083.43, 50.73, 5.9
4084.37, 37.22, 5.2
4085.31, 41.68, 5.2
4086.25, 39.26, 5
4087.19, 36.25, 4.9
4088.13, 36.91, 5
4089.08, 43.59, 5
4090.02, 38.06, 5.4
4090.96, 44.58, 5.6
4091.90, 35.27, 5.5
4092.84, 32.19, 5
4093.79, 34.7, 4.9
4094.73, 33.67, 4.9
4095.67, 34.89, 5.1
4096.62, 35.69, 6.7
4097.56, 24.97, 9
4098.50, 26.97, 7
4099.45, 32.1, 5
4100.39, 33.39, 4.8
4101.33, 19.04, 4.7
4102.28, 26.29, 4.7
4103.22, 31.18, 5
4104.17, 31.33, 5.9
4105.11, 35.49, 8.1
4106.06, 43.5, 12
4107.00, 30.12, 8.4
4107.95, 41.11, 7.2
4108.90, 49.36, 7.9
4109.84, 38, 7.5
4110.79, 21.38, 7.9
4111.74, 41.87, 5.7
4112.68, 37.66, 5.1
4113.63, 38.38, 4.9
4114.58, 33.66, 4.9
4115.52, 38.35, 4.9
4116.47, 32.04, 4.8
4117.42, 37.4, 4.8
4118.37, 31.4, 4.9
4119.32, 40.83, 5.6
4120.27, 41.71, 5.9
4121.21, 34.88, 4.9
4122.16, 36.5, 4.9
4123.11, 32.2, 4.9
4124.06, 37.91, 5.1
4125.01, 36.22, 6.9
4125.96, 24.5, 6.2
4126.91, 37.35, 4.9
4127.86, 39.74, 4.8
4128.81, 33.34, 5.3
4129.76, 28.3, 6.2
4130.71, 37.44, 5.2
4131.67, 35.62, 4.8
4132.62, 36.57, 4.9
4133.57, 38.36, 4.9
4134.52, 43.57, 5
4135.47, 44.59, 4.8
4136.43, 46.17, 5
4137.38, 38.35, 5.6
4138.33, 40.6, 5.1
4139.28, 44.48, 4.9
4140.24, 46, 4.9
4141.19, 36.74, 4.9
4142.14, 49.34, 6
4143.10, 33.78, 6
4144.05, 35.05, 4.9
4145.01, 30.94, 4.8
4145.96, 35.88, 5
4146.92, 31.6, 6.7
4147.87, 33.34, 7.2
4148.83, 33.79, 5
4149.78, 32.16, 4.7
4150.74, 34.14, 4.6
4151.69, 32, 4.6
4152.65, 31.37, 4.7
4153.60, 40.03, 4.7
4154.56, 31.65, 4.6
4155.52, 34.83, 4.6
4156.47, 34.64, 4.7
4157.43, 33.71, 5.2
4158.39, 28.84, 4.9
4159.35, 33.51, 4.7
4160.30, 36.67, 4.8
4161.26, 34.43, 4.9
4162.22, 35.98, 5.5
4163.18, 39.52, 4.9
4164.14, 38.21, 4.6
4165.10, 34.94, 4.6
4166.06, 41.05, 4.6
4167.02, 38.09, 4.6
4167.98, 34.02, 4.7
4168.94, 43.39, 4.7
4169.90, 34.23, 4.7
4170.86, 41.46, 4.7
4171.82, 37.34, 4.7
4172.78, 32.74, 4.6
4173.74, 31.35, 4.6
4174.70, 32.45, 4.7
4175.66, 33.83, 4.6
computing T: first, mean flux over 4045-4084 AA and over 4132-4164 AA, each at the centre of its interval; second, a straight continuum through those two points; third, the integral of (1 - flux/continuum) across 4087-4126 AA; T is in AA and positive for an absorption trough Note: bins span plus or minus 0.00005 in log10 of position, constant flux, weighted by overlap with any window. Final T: 1.58 AA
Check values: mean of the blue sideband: 36.2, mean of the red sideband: 36.8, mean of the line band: 35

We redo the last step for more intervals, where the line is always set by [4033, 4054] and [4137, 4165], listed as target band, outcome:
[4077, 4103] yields 0.4 AA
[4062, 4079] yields 0.4 AA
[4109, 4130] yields 0.3 AA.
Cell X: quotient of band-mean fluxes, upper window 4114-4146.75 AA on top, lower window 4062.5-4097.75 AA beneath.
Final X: 1.02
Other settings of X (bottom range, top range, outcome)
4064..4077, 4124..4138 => 1.04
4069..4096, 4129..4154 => 1.01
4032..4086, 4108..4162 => 1.00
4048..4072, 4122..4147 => 1.03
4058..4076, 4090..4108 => 0.92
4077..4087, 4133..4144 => 1.07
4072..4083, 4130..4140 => 1.16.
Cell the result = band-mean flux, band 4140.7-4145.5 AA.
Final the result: 37.2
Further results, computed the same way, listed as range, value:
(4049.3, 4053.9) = 36.3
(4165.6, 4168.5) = 37.8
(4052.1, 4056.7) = 36.6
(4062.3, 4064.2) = 32.5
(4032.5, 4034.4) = 36.6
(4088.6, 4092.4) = 40.3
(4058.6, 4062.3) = 36.8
